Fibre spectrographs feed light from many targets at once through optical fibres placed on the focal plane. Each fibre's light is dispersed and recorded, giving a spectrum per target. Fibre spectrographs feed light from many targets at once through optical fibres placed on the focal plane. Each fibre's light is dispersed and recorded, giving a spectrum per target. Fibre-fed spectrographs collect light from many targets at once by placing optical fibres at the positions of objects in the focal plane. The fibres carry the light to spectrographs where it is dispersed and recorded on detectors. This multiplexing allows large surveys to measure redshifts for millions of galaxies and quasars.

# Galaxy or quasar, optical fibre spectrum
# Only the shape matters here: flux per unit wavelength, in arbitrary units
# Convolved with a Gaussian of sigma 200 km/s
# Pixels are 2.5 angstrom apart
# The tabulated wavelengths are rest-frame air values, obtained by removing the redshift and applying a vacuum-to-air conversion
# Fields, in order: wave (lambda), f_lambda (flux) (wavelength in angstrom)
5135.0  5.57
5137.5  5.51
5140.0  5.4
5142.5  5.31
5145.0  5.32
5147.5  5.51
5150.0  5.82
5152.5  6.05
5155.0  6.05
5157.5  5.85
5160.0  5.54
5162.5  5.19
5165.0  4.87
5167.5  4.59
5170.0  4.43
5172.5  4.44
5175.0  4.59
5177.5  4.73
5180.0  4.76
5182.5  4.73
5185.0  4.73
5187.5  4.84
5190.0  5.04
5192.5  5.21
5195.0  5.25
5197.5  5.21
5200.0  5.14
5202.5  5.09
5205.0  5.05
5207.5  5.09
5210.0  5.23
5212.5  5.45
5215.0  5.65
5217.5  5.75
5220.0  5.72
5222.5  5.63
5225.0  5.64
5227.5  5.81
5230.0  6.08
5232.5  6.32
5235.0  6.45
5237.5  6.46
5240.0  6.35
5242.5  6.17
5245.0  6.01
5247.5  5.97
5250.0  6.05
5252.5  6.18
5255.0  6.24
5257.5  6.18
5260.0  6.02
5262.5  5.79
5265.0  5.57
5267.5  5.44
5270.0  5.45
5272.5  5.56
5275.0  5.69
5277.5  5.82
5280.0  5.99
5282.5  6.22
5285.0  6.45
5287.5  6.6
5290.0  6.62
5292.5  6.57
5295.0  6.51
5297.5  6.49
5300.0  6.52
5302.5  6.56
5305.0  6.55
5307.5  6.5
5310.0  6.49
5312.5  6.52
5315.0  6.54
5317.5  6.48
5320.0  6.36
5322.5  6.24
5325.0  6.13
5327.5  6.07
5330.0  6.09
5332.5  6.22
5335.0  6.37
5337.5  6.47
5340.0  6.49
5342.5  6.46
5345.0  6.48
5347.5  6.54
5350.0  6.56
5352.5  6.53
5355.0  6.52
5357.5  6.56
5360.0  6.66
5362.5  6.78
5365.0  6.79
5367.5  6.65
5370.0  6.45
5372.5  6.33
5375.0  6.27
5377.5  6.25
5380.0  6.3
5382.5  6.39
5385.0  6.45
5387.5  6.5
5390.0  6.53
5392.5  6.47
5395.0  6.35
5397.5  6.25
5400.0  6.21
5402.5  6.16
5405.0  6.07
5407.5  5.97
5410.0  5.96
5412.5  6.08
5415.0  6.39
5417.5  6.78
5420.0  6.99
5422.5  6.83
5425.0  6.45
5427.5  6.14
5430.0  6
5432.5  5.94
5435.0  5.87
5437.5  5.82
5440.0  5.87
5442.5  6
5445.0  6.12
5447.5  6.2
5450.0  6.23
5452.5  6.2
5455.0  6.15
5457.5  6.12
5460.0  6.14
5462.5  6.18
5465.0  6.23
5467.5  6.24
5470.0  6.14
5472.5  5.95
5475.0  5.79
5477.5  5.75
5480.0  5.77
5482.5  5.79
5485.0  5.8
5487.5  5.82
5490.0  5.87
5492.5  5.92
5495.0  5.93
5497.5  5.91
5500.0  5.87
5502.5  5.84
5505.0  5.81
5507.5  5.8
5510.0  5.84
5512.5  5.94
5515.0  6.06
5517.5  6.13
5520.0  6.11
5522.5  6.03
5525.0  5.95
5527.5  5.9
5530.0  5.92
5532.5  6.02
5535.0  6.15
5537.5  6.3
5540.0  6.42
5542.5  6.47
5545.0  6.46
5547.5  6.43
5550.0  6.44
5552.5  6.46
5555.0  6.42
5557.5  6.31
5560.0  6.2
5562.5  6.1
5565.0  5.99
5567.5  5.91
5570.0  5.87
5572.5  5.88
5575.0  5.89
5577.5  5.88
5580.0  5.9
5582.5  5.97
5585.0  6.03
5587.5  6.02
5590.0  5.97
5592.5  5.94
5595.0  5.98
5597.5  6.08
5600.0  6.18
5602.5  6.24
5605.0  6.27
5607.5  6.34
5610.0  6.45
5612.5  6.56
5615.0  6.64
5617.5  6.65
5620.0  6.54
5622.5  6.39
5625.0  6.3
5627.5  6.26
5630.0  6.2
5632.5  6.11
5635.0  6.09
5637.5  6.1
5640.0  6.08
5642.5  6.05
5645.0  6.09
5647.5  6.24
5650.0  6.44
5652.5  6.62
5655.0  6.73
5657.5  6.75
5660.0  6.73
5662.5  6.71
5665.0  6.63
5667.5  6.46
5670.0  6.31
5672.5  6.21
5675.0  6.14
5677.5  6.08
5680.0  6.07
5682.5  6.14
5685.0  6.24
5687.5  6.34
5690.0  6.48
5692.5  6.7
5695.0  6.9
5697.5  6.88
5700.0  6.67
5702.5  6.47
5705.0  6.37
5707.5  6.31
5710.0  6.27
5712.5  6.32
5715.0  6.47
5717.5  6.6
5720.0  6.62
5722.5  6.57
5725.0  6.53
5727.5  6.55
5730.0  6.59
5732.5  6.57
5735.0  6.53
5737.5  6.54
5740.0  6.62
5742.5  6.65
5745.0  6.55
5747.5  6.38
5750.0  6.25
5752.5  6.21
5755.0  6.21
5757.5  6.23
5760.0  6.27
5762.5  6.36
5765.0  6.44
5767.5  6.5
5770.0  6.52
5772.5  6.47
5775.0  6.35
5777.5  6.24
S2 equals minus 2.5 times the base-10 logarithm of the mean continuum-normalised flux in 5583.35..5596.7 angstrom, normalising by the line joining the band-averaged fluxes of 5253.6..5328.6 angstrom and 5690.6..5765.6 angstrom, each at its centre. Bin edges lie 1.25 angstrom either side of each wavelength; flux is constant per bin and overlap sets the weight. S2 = 0.07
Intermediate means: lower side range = 6.21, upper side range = 6.49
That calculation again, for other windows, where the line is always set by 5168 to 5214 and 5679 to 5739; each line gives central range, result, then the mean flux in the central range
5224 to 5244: -0.21 mag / 6.16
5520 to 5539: -0.02 mag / 6.05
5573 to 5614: 0.01 mag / 6.11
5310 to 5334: -0.18 mag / 6.31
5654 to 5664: -0.06 mag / 6.73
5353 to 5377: -0.20 mag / 6.55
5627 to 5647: 0.03 mag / 6.12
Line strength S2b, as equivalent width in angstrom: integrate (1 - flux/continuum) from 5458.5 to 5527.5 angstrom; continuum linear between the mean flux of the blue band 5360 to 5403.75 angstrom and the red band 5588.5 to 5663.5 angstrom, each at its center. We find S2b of 4.7 angstrom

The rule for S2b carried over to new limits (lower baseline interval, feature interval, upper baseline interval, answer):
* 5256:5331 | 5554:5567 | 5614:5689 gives 0.3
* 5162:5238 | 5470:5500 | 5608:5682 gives 0.5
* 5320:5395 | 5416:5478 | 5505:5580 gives 1.0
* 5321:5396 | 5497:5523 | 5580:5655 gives 1.6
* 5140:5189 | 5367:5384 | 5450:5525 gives -2.0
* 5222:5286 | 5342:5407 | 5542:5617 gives -4.1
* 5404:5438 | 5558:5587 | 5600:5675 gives 1.7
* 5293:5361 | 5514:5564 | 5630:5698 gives 1.4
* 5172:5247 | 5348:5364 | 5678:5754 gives -2.4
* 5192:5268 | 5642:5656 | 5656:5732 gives 0.1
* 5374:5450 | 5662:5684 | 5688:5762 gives 0.5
